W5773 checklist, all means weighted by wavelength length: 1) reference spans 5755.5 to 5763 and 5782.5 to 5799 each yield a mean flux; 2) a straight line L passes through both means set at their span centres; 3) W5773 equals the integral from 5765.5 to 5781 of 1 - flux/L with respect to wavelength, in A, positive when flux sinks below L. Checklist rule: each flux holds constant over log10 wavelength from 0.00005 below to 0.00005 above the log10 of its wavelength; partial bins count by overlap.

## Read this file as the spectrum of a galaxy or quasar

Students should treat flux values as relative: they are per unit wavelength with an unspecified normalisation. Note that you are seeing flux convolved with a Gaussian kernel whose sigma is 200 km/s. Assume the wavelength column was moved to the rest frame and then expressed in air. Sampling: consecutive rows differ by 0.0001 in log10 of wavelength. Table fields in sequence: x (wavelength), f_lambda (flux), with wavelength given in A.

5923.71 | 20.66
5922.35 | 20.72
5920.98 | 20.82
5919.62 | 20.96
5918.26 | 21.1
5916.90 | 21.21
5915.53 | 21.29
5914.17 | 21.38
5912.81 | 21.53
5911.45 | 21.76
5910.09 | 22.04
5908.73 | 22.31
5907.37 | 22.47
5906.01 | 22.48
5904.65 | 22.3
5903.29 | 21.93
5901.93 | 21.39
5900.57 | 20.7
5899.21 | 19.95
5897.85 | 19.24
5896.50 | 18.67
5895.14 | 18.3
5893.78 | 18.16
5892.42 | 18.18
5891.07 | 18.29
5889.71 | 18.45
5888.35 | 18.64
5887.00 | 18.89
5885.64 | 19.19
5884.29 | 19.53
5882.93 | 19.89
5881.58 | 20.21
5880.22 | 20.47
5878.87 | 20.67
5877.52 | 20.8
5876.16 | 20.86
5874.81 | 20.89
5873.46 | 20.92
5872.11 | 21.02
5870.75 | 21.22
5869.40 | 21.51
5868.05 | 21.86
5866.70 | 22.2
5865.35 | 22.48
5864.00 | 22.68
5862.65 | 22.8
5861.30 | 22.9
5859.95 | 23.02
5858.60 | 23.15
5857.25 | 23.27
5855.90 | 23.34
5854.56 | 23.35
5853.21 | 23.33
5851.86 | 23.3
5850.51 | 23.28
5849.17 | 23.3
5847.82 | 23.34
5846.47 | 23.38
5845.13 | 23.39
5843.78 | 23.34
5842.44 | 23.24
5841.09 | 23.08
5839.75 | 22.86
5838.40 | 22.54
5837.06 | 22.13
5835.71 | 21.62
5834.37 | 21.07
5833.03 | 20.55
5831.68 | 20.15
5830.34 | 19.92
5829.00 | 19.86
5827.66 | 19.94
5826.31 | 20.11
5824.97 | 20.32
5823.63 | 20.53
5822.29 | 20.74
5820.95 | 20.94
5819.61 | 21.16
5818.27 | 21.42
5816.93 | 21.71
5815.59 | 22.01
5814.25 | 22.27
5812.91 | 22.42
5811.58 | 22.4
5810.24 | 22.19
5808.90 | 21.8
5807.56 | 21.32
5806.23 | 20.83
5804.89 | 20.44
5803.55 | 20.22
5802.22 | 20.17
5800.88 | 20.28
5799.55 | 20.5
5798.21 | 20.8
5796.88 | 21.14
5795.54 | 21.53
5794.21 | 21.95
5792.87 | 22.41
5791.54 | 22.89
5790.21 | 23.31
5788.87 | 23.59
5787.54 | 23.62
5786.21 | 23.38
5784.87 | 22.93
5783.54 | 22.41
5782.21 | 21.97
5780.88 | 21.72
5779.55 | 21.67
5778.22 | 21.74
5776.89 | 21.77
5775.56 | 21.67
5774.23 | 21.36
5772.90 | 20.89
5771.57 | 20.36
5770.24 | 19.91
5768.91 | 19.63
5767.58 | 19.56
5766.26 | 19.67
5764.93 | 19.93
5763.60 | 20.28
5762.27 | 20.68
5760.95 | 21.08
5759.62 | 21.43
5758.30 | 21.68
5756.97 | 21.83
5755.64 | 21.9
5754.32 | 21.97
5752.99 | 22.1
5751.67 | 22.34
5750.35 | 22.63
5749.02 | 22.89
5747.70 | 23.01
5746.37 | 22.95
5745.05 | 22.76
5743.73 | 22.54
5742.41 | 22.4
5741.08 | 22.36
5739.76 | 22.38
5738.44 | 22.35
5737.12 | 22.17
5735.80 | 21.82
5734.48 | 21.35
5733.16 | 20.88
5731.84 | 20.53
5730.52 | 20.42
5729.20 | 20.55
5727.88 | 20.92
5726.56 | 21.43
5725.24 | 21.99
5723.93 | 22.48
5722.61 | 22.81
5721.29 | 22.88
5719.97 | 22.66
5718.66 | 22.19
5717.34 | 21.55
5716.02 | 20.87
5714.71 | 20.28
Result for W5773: 0.8 A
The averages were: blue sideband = 21.4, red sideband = 22.5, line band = 20.8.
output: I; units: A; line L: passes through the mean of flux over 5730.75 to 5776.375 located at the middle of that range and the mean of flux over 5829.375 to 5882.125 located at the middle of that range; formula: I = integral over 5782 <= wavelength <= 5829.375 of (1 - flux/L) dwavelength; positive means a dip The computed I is 0.6 A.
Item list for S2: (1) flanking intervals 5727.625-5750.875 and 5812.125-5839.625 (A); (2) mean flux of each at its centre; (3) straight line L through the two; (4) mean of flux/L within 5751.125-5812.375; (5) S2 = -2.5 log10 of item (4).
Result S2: 0.00 mag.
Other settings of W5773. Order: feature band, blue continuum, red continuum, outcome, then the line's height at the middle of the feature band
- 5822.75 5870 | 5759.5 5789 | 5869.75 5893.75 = -4.3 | 20.3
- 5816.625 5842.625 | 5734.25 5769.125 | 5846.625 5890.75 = 0.6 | 21.6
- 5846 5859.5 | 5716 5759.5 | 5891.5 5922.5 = -1.3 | 21.2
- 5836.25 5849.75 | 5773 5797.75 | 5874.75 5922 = -1.1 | 21.3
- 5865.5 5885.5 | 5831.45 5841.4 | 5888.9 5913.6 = 0.1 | 21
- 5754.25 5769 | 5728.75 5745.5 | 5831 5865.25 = 0.8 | 22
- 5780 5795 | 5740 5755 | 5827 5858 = -0.2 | 22.5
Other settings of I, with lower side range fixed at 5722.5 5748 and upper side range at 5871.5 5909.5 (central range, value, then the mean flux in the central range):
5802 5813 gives -0.1 A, 21.3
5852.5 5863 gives -1.3 A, 23.2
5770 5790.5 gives -0.6 A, 22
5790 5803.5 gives -0.1 A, 21.4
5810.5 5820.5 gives -0.4 A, 21.9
